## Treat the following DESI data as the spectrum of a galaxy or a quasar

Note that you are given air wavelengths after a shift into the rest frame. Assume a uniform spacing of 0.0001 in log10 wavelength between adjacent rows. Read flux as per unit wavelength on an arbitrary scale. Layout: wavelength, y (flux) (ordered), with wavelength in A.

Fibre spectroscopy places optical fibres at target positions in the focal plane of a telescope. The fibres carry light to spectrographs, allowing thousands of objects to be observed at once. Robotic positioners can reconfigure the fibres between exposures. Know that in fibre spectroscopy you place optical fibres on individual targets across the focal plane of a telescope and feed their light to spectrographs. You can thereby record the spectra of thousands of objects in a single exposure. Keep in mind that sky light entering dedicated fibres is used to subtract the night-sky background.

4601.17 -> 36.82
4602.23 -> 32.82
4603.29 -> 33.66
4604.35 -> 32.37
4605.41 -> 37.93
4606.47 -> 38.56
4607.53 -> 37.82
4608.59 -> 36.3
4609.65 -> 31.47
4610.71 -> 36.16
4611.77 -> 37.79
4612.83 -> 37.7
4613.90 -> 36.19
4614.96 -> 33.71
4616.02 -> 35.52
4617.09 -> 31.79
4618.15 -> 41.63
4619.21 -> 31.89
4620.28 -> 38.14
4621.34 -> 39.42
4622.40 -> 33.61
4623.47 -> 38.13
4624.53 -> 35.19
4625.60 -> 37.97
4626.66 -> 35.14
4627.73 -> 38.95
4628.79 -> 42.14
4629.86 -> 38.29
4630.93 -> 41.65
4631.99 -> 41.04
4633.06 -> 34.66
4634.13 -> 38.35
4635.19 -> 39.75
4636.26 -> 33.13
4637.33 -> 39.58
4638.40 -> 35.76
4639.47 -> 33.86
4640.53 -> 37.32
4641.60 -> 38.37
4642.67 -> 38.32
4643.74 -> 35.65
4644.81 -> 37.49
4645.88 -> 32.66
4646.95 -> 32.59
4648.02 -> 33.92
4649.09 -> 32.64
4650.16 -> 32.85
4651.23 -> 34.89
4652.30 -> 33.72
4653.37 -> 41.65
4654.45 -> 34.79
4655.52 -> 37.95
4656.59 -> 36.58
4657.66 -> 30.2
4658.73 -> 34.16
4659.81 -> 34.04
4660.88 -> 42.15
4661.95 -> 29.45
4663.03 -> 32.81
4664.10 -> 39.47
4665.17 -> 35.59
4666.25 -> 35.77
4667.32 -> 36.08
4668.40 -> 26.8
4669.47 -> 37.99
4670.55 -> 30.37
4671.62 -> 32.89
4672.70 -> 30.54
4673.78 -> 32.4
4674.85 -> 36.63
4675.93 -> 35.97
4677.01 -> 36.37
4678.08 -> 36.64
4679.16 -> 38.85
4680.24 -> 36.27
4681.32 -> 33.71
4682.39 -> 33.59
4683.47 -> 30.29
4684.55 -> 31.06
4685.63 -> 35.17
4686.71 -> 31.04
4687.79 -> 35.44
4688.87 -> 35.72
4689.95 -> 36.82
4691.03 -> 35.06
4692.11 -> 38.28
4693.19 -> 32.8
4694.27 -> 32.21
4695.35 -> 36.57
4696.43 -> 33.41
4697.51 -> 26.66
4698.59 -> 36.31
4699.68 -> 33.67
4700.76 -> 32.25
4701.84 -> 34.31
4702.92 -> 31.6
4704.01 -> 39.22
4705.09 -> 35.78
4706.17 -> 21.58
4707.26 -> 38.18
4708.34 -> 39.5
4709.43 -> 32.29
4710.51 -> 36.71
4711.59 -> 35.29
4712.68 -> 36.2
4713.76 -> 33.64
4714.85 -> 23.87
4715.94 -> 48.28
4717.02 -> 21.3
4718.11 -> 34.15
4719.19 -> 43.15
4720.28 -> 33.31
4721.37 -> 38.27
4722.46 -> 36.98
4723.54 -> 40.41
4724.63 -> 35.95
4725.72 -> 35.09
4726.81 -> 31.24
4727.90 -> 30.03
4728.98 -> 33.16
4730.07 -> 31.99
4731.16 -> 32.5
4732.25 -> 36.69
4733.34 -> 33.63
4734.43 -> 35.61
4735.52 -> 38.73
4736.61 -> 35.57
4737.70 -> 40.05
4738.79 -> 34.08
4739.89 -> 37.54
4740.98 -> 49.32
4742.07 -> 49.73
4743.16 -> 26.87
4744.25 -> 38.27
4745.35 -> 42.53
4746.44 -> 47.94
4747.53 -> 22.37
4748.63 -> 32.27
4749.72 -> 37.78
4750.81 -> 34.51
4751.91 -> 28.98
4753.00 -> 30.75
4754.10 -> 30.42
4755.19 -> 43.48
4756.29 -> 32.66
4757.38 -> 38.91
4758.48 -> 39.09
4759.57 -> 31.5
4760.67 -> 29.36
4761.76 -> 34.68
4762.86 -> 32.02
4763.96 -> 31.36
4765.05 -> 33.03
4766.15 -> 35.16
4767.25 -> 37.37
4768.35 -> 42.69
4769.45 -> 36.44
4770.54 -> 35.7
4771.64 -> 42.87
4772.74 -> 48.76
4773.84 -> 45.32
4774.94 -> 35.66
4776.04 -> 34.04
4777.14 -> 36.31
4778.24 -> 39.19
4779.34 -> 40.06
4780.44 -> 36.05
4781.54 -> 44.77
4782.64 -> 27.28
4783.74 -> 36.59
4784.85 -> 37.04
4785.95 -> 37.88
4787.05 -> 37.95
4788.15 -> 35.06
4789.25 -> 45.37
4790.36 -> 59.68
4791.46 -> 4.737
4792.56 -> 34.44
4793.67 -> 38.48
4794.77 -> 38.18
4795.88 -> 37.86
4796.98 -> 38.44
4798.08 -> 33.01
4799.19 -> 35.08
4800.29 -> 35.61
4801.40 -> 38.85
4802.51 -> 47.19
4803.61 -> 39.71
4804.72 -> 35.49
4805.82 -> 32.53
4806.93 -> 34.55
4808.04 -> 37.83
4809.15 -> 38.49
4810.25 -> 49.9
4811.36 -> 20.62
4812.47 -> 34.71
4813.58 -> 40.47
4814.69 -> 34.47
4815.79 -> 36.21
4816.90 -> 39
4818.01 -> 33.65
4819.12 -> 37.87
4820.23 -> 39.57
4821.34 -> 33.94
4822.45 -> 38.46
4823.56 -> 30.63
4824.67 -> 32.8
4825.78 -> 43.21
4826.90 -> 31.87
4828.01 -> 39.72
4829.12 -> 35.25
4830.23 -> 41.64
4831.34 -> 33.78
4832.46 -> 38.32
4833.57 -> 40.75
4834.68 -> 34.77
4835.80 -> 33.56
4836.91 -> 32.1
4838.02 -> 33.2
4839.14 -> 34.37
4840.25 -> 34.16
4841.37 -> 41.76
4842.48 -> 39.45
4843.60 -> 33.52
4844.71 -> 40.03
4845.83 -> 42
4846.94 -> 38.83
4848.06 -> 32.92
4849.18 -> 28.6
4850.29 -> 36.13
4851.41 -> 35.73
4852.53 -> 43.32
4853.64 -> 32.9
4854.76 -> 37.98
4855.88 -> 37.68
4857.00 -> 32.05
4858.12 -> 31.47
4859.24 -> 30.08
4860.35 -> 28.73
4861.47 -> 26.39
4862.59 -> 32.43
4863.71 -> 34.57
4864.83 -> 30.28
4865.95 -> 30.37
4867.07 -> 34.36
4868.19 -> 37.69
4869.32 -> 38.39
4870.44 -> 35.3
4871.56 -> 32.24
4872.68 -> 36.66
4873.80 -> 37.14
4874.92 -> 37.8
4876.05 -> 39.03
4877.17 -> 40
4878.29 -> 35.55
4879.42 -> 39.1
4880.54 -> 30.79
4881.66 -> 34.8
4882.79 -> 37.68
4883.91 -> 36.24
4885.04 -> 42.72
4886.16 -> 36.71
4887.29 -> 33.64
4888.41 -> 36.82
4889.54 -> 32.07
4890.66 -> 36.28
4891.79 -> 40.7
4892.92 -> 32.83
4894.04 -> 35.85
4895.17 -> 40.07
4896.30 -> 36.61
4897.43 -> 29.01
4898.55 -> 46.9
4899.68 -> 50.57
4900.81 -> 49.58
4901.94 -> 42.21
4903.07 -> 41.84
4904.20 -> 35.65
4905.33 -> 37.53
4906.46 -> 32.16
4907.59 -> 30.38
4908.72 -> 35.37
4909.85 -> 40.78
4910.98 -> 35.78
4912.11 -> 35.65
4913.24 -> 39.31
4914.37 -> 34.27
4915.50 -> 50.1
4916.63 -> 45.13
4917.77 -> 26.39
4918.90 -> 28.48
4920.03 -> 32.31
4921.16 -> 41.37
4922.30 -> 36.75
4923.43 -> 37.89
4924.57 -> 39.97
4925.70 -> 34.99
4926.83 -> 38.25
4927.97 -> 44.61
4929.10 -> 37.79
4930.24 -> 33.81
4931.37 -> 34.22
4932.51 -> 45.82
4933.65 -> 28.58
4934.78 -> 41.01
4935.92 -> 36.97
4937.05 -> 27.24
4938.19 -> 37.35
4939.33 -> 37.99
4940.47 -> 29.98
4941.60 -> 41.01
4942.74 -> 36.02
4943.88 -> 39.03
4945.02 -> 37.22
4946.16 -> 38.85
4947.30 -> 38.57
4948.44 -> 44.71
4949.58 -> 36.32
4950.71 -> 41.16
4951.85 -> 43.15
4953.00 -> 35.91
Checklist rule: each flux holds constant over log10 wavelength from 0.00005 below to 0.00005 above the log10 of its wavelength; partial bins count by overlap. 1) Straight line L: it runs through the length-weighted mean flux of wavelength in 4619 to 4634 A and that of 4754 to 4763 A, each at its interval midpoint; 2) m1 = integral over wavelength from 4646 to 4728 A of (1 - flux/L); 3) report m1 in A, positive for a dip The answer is 4.5 A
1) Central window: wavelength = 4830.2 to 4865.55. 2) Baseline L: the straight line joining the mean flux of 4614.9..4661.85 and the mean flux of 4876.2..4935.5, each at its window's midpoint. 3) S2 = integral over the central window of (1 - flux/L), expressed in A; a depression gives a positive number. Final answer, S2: 2.2 A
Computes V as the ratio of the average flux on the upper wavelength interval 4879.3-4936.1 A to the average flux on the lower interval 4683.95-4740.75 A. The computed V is 1.08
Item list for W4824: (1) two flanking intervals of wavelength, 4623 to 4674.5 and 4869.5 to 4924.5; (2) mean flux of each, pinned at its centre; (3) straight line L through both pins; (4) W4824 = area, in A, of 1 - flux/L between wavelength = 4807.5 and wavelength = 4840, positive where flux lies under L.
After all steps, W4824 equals 0.58 A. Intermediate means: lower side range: 35.7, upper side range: 37.4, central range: 36.2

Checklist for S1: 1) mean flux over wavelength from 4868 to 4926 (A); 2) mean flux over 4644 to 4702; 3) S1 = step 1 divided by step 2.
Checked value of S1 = 1.09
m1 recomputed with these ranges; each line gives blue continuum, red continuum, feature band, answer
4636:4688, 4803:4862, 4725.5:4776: -1.2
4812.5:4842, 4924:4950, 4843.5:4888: 1.7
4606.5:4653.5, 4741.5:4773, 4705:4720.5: 0.8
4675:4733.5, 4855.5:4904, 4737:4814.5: -3.7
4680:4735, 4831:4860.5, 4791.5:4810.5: -0.9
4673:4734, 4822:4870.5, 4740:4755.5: -0.9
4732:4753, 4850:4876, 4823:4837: -0.4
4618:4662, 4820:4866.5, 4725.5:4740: 0.5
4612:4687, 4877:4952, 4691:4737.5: 2.0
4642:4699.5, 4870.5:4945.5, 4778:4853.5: -1.1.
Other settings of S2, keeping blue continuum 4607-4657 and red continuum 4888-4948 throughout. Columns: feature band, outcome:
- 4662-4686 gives 1.6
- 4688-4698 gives 0.7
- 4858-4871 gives 1.7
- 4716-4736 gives 1.0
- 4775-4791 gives -0.8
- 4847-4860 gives 1.0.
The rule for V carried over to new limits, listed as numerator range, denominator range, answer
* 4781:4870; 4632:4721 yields 1.04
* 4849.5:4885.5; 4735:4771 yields 0.97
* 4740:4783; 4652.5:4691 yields 1.06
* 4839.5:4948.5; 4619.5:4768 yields 1.04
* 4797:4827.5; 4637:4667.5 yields 1.03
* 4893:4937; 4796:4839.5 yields 1.04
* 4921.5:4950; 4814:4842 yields 1.03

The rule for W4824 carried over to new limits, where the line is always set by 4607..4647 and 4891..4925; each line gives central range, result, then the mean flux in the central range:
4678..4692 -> 0.90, 34.6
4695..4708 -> 1.32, 33.3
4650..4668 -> 0.73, 35.4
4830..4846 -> 0.44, 36.7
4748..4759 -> 0.75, 34.8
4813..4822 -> 0.17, 36.9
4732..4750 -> -0.16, 37.6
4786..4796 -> 0.17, 36.9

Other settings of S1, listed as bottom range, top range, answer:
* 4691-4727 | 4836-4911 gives 1.05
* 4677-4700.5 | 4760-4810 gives 1.08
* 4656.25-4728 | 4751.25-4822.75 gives 1.07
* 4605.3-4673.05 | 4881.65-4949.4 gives 1.05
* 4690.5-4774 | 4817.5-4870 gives 1.00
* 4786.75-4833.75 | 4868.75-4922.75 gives 1.01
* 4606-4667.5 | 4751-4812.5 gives 1.01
